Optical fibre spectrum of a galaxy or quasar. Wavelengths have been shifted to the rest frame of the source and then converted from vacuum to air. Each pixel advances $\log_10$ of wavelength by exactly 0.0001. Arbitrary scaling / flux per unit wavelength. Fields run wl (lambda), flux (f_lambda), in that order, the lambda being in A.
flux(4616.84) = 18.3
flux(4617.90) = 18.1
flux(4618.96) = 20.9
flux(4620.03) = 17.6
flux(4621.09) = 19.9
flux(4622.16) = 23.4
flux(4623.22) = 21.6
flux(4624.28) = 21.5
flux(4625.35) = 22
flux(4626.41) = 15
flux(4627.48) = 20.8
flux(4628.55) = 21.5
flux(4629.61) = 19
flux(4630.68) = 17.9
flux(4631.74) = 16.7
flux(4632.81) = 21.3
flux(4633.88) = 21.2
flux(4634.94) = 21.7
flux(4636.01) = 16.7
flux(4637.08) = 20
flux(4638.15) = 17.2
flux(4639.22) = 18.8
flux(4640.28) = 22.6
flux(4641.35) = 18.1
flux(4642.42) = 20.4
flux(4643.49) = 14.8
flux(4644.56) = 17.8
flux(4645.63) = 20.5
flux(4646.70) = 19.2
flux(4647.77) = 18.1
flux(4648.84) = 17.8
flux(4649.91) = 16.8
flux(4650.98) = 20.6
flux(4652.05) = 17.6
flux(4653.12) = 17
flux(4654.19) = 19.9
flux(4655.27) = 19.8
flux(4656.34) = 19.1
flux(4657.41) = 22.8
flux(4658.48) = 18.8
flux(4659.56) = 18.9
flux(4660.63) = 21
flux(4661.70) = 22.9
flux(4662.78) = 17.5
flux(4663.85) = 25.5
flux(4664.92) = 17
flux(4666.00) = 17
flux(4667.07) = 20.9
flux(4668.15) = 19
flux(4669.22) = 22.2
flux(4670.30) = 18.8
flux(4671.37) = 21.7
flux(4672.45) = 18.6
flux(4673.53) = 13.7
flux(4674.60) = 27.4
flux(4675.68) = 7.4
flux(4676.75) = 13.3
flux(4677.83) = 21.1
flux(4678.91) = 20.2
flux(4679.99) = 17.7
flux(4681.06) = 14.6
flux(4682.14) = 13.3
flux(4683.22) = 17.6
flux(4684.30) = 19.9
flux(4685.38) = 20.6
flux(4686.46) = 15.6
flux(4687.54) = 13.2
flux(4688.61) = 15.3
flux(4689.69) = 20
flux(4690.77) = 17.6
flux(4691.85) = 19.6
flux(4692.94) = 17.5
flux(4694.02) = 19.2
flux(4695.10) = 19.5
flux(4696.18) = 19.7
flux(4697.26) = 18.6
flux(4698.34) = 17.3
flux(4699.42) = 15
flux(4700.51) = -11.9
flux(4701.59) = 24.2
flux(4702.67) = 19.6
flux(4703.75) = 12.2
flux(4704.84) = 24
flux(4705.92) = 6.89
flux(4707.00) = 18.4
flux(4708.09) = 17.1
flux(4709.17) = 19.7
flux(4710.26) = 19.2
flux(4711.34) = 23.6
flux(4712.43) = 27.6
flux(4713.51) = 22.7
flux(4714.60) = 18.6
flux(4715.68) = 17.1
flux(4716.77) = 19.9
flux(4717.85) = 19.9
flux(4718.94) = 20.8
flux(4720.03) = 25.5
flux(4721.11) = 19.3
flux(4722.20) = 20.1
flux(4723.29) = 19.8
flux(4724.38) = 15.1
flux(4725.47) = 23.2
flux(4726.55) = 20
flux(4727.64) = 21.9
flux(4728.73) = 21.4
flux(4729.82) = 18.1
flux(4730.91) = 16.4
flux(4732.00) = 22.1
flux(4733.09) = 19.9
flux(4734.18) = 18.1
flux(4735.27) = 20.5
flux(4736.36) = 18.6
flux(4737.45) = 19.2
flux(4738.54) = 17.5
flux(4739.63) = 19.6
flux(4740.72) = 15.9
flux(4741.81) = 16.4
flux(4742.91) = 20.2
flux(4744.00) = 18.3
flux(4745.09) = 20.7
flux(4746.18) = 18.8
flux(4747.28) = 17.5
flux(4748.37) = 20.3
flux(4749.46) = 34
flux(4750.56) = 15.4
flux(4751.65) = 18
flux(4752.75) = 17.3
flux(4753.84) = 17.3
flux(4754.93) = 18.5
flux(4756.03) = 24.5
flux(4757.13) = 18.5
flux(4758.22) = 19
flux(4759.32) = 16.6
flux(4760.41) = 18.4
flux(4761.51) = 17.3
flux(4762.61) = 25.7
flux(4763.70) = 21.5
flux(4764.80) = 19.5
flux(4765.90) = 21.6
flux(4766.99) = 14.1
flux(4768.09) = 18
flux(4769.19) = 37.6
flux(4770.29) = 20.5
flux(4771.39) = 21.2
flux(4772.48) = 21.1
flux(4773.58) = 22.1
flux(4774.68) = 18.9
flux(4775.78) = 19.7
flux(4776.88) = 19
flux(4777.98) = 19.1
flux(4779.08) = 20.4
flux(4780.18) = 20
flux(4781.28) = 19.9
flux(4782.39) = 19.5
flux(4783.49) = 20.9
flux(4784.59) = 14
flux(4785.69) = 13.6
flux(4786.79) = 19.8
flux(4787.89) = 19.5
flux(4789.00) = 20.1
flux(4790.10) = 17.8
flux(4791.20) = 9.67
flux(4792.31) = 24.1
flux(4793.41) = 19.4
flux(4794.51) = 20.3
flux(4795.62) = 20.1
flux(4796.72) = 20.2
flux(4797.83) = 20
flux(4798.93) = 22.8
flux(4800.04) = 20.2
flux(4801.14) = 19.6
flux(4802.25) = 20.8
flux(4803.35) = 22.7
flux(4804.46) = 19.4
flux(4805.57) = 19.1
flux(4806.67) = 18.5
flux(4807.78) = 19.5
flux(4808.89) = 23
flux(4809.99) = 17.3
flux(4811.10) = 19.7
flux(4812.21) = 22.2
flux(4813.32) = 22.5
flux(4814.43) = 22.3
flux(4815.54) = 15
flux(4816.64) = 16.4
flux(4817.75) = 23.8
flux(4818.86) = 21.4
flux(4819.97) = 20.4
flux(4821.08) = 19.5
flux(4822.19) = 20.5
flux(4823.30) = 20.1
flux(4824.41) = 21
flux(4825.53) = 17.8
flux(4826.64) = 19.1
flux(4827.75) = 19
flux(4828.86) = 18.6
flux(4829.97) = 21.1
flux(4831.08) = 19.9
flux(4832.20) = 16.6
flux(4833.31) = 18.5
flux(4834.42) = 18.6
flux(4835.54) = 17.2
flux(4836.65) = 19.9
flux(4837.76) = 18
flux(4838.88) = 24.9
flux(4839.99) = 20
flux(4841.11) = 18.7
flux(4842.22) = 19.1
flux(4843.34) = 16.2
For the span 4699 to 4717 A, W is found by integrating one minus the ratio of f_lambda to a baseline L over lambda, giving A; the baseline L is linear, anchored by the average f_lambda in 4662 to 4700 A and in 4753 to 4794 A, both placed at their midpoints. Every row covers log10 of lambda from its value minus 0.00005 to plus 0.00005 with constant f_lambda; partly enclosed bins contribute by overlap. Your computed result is 1.3 A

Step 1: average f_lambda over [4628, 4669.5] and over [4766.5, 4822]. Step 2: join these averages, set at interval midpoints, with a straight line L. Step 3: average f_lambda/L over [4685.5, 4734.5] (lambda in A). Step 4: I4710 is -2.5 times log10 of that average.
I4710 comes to 0.07 mag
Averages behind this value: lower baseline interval 19.4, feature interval 18.4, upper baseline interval 19.9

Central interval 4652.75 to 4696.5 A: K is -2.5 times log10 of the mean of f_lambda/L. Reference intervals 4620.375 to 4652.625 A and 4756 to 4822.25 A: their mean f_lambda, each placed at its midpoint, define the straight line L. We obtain 0.05 mag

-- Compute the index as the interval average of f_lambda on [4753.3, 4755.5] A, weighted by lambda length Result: 18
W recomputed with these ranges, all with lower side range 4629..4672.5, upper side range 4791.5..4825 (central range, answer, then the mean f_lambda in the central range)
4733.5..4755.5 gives 0.9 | 19.1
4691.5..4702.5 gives 2.1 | 15.9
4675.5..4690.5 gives 2.2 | 16.7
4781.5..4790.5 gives 0.9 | 18.2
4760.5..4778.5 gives -0.8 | 21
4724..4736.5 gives 0.1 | 19.7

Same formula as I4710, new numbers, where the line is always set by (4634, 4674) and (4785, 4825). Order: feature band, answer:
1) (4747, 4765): -0.02 mag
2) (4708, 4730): -0.06 mag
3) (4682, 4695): 0.10 mag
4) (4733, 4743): 0.06 mag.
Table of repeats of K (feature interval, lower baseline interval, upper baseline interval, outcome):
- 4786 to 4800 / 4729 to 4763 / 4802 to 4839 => 0.011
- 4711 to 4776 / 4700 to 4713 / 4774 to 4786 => -0.137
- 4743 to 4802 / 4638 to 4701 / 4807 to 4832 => -0.029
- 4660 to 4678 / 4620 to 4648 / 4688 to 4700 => -0.025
